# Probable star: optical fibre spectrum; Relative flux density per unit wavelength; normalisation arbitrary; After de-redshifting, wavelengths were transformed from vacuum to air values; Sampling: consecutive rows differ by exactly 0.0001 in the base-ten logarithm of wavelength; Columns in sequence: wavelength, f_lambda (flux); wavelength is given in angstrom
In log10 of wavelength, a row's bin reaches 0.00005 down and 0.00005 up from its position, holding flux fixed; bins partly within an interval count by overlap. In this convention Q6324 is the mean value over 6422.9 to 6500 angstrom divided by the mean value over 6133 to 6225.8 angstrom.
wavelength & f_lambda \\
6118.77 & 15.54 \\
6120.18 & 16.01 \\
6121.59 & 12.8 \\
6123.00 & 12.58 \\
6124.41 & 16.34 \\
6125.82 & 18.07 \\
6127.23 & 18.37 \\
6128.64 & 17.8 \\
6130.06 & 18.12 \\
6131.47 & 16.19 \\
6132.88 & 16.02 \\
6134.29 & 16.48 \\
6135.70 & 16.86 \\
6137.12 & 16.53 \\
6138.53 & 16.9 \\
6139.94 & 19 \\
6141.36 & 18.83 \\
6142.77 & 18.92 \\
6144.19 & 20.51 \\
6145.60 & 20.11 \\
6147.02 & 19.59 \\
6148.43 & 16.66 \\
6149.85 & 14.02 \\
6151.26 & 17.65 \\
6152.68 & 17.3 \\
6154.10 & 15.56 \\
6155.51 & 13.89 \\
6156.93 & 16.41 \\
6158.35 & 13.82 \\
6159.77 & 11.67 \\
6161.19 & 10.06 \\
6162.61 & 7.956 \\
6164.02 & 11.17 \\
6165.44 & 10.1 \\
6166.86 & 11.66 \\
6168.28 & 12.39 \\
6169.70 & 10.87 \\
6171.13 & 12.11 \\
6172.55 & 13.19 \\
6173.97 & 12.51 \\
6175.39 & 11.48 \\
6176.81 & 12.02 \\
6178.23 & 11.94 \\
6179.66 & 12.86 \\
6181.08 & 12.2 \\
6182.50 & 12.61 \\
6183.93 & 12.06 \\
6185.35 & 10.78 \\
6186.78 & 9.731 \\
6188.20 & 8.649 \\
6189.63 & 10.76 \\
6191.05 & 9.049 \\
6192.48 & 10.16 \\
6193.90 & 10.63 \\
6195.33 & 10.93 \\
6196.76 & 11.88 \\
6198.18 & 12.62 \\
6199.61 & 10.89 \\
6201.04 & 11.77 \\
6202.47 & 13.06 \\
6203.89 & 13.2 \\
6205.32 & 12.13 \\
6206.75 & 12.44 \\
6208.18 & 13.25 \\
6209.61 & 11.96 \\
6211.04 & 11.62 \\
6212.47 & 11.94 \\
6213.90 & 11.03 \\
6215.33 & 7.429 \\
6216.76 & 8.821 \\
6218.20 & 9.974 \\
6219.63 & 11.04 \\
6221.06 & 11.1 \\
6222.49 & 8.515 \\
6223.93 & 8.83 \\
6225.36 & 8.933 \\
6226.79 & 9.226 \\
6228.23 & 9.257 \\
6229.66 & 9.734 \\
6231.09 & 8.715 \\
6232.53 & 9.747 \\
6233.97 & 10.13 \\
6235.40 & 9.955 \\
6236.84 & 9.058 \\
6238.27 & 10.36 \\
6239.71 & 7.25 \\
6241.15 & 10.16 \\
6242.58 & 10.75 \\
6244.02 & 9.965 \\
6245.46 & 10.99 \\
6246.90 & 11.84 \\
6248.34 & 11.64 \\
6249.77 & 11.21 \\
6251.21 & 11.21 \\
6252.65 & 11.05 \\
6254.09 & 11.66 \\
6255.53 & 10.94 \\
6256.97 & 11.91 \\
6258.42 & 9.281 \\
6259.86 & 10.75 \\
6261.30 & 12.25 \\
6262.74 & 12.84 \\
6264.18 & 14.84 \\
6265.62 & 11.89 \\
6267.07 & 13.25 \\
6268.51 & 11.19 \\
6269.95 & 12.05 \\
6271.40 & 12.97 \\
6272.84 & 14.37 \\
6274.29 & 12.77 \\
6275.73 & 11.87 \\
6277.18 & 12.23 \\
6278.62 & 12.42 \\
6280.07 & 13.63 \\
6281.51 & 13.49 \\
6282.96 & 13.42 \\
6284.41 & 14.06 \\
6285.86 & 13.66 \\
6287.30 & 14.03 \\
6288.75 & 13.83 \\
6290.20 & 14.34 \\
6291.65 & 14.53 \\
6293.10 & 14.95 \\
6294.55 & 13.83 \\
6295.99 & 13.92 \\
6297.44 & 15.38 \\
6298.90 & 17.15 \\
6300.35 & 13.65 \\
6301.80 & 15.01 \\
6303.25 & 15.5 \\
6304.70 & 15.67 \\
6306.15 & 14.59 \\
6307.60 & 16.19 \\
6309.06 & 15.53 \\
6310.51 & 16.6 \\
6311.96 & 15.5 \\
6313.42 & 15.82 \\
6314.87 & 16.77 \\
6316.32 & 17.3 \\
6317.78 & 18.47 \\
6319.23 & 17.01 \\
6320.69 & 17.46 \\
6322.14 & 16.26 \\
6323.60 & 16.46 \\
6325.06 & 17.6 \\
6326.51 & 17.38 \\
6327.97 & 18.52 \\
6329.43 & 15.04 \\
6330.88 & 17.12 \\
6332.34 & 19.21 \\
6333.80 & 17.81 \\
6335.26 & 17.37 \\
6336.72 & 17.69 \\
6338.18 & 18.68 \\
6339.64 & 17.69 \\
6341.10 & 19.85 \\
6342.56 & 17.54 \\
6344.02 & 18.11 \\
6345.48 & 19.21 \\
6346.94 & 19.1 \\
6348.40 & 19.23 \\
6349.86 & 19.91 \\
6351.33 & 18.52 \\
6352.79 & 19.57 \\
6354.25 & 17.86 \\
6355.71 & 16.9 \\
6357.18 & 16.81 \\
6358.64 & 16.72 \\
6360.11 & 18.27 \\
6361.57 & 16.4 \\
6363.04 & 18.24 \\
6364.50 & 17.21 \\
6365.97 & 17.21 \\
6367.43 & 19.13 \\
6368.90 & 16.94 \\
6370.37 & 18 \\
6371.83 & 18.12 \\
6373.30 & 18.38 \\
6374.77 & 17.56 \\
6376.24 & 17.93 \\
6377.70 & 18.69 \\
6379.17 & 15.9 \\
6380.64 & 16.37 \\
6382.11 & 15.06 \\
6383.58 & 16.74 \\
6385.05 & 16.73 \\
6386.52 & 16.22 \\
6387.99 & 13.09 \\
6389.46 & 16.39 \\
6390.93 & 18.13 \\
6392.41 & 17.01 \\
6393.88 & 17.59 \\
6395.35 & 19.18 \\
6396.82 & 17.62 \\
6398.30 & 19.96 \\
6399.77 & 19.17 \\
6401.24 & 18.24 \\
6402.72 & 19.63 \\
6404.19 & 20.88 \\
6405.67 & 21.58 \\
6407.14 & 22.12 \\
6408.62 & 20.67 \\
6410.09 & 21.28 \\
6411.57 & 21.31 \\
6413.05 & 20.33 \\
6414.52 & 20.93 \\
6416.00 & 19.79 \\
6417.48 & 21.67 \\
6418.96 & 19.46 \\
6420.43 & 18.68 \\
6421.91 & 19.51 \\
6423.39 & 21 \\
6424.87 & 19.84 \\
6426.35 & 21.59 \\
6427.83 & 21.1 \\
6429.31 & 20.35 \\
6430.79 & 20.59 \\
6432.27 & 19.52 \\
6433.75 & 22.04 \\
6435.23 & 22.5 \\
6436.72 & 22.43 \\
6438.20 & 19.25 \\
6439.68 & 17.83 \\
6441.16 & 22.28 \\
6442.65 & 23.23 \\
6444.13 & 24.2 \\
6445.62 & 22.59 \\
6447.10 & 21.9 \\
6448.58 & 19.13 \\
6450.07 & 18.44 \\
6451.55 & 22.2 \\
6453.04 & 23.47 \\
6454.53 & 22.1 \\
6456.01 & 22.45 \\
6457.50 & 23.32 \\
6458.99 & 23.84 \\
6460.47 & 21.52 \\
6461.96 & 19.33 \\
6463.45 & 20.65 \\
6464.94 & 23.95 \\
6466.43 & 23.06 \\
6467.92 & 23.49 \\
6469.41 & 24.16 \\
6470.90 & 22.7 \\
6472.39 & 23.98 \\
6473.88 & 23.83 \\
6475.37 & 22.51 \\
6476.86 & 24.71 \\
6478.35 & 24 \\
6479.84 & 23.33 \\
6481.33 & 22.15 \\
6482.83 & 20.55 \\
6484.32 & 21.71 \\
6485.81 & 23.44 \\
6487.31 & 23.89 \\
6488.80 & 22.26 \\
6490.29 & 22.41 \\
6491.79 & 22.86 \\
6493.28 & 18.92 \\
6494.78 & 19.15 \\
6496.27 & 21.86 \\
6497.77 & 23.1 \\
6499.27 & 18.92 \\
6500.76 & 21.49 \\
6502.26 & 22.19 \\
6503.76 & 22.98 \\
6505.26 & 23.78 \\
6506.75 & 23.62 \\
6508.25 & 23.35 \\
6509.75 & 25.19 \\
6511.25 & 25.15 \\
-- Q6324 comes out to 1.71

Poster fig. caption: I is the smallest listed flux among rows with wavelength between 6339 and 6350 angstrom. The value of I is 17.54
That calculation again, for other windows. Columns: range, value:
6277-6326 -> 12.23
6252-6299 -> 9.281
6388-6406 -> 16.39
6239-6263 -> 7.25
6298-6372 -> 13.65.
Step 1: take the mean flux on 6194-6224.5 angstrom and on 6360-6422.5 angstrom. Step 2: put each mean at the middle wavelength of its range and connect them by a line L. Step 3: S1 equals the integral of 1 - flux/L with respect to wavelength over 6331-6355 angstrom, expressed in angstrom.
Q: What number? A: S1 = -2.9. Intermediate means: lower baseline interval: 11.2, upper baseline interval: 18.5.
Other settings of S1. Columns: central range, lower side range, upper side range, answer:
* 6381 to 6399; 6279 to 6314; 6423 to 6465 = 1.9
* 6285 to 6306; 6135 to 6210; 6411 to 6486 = 2.9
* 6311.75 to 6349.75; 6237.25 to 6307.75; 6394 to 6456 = -4.5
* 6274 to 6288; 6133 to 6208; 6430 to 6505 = 2.9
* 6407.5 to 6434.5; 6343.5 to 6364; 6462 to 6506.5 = -0.2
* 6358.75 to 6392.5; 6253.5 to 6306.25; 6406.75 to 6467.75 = 1.9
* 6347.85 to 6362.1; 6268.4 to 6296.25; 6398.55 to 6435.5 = -0.7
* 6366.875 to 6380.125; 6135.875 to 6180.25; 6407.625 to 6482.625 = 1.4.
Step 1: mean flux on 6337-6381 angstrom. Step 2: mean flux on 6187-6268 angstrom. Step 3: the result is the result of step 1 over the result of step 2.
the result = 1.7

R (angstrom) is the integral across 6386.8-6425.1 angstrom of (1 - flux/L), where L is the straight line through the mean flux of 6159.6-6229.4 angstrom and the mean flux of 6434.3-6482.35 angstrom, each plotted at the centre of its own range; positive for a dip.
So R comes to 1.35 angstrom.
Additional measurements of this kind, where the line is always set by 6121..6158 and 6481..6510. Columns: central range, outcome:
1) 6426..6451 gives 0.2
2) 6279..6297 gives 4.9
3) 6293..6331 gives 6.6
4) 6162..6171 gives 3.4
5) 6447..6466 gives -0.1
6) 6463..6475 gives -0.8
